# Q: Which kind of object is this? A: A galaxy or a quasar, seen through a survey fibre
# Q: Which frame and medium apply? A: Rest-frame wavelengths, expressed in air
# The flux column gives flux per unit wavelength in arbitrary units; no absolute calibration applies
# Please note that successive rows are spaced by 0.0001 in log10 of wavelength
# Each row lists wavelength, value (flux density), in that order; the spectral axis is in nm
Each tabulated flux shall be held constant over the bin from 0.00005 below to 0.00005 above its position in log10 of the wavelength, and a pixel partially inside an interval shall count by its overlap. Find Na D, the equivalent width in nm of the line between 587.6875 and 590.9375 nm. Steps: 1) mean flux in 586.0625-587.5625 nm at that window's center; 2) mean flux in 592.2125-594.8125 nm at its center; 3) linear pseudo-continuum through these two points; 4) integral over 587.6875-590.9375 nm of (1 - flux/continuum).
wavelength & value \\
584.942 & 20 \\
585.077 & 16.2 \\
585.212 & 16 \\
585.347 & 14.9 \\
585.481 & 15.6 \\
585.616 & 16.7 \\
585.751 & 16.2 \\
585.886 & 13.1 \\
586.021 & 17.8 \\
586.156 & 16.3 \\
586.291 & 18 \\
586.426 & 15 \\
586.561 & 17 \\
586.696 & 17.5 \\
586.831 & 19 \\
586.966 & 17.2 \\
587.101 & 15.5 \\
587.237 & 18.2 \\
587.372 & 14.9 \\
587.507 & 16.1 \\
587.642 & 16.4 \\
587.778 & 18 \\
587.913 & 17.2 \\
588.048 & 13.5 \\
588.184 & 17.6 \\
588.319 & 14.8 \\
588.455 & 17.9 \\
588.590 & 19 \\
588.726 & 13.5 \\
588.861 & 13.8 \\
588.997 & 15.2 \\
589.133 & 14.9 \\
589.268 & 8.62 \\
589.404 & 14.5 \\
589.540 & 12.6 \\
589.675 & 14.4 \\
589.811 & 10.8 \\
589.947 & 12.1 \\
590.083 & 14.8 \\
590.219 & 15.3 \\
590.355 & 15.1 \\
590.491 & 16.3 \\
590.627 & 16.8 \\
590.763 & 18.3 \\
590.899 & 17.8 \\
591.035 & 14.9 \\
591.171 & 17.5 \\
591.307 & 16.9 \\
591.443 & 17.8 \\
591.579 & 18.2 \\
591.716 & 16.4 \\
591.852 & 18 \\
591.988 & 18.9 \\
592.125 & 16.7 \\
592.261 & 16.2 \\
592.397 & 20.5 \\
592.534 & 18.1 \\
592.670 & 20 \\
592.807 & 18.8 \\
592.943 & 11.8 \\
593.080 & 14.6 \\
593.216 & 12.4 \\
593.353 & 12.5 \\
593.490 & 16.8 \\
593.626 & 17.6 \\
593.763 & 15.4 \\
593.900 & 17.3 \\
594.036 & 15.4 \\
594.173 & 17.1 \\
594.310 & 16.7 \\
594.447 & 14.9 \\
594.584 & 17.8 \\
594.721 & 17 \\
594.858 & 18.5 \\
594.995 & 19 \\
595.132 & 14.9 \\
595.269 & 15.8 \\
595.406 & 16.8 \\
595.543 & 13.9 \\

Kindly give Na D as 0.30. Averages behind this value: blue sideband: 16.8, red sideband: 16.4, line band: 15.1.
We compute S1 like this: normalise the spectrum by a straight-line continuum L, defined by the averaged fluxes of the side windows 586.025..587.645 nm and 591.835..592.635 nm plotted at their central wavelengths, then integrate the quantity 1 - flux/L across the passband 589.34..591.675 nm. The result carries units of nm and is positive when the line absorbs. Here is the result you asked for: 0.29 nm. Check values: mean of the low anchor 16.8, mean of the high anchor 18.2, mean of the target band 15.5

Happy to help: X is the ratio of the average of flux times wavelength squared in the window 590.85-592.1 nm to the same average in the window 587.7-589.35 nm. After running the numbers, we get 1.14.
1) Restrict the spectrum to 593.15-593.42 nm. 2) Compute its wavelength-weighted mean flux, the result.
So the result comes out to 12.4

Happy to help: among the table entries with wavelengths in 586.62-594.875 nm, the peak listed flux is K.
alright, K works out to 20.5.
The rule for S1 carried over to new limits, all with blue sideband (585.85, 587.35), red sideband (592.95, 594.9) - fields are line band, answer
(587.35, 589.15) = 0.07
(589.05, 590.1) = 0.23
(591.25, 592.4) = -0.11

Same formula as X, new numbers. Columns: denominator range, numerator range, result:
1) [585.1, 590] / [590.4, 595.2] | 1.10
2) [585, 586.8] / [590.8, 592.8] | 1.11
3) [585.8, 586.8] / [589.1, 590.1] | 0.78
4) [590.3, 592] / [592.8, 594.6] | 0.91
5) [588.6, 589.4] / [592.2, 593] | 1.30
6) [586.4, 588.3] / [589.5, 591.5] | 0.94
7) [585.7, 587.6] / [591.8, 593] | 1.09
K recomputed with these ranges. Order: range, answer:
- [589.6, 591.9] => 18.3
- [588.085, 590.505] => 19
